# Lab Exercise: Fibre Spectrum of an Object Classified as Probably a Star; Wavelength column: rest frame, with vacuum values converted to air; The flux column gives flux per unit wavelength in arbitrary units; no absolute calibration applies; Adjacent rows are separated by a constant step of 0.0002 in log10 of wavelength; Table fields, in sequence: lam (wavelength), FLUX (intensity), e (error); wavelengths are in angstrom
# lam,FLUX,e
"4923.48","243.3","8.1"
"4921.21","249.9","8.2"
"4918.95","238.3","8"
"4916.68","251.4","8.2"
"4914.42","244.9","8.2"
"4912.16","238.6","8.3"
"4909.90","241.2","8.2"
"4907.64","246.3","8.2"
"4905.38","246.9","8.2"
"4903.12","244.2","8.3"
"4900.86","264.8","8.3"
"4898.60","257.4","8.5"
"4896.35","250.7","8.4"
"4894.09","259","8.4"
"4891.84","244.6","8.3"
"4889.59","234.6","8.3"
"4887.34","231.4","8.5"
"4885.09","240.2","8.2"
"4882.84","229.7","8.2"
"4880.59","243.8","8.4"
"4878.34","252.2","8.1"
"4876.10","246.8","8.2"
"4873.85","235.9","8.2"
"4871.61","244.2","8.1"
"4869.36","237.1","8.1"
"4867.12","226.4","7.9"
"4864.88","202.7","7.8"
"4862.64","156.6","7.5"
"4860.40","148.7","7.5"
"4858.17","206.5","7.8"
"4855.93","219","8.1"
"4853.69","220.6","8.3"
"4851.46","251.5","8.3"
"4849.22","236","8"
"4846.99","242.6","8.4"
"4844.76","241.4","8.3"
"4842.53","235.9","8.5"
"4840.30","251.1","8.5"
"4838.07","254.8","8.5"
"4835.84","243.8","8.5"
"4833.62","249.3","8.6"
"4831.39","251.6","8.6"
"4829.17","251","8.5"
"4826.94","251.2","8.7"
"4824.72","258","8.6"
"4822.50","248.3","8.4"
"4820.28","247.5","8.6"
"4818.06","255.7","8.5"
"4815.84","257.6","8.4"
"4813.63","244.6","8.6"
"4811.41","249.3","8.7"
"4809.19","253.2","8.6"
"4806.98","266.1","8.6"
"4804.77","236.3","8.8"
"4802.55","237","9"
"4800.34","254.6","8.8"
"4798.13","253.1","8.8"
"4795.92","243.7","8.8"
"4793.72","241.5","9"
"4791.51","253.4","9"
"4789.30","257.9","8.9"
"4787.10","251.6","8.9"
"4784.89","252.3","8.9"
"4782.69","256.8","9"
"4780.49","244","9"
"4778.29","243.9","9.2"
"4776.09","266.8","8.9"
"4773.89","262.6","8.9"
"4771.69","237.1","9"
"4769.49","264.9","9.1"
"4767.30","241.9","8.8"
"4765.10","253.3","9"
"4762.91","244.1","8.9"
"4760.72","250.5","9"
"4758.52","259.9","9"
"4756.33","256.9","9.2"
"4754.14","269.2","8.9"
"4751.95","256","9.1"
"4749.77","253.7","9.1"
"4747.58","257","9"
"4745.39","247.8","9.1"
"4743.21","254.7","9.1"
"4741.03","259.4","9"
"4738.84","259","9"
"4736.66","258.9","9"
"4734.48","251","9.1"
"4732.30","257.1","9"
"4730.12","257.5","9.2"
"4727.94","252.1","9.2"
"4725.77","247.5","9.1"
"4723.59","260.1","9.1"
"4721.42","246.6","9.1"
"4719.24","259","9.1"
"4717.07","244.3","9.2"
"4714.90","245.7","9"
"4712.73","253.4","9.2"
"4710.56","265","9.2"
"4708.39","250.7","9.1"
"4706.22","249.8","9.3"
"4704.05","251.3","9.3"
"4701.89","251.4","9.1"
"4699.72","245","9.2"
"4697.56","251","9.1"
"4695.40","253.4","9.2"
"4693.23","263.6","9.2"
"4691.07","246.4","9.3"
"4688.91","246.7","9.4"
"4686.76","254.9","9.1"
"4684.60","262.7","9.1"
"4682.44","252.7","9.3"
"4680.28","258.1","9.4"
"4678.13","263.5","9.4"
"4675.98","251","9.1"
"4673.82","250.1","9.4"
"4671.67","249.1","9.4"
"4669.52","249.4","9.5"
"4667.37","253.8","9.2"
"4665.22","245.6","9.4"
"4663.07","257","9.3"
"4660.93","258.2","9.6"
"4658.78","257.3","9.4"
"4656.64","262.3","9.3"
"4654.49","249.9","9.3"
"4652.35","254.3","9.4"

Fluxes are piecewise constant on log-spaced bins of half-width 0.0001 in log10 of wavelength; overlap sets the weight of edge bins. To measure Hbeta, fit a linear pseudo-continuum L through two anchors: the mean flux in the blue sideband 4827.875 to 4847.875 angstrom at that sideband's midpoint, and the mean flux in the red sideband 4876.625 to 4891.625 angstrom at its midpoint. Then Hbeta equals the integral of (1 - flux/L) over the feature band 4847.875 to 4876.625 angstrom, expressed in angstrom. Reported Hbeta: 3.0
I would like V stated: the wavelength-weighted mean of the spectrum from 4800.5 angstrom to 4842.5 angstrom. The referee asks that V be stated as 250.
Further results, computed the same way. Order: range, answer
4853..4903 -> 230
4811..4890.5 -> 236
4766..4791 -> 253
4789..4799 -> 249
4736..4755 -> 257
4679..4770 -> 254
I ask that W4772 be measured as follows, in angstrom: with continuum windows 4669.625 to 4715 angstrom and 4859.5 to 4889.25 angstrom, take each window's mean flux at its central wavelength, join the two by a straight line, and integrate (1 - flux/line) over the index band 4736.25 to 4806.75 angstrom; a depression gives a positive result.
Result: -3.60 angstrom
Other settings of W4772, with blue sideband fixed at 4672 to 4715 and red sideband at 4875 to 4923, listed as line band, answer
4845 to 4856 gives 0.5 angstrom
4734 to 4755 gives -0.4 angstrom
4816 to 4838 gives -0.3 angstrom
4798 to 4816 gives 0.0 angstrom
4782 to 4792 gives -0.2 angstrom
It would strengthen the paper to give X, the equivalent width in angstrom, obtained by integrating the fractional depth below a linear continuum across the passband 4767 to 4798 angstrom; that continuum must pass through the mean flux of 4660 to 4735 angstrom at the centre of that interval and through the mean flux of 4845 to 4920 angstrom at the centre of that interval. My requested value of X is -0.9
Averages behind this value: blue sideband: 253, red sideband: 235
